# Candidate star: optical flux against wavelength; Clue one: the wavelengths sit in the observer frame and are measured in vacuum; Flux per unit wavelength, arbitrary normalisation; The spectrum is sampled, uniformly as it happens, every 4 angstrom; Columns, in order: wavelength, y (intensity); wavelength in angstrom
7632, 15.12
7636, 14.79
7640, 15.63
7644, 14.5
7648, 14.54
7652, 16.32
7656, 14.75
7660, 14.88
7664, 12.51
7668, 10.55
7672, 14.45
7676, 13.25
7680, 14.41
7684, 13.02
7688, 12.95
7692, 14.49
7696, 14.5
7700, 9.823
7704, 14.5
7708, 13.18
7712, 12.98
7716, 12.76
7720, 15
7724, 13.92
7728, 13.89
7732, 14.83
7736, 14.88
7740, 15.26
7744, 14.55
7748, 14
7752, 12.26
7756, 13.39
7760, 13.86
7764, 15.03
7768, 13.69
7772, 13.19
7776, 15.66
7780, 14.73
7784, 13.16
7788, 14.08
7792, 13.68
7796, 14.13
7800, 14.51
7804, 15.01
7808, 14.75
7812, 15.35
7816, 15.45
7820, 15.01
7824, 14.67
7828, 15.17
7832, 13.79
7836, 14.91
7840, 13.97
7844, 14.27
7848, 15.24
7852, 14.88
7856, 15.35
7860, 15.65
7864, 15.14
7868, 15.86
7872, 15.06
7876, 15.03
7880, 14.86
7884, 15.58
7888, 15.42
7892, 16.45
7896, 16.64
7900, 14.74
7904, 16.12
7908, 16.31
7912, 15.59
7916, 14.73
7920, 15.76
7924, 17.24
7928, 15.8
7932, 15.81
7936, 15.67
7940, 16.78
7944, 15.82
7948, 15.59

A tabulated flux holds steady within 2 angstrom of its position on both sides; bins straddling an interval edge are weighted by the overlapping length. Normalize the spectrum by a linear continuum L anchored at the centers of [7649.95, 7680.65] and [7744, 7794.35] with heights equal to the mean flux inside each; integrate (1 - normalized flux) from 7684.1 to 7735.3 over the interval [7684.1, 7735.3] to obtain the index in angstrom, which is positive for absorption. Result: 1.1 angstrom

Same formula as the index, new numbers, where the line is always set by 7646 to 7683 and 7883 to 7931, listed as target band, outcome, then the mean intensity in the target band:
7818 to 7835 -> 0.62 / 14.7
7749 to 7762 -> 1.27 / 13.2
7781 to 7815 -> 1.42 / 14.4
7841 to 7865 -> 0.62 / 15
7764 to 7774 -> 0.68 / 13.8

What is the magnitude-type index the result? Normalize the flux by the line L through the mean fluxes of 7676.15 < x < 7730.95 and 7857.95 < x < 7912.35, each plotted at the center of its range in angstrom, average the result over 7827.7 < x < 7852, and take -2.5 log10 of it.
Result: 0.04 mag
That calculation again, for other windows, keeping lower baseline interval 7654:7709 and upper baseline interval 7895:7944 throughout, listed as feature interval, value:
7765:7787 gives 0.020 mag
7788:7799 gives 0.044 mag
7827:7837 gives 0.032 mag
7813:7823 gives -0.026 mag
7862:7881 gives 0.014 mag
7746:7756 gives 0.075 mag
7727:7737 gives -0.049 mag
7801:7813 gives -0.018 mag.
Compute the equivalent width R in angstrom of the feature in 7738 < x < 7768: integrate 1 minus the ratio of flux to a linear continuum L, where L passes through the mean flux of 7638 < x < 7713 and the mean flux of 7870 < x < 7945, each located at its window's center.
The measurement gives 0.83 angstrom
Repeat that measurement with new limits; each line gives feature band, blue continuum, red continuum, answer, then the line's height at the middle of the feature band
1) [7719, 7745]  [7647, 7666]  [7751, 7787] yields -0.8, 14.2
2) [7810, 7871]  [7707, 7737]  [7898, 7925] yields 0.3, 15.1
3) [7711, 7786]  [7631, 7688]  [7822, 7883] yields 2.2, 14.5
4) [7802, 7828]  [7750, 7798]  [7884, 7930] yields -1.0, 14.5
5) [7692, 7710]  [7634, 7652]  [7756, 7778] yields 1.8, 14.6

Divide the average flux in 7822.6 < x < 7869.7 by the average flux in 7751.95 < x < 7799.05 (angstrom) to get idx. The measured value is 1.1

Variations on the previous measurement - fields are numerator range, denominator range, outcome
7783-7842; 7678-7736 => 1.07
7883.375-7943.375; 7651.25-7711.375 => 1.18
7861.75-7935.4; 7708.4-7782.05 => 1.11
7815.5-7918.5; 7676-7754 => 1.11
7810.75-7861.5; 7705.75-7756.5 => 1.07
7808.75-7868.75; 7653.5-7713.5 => 1.12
